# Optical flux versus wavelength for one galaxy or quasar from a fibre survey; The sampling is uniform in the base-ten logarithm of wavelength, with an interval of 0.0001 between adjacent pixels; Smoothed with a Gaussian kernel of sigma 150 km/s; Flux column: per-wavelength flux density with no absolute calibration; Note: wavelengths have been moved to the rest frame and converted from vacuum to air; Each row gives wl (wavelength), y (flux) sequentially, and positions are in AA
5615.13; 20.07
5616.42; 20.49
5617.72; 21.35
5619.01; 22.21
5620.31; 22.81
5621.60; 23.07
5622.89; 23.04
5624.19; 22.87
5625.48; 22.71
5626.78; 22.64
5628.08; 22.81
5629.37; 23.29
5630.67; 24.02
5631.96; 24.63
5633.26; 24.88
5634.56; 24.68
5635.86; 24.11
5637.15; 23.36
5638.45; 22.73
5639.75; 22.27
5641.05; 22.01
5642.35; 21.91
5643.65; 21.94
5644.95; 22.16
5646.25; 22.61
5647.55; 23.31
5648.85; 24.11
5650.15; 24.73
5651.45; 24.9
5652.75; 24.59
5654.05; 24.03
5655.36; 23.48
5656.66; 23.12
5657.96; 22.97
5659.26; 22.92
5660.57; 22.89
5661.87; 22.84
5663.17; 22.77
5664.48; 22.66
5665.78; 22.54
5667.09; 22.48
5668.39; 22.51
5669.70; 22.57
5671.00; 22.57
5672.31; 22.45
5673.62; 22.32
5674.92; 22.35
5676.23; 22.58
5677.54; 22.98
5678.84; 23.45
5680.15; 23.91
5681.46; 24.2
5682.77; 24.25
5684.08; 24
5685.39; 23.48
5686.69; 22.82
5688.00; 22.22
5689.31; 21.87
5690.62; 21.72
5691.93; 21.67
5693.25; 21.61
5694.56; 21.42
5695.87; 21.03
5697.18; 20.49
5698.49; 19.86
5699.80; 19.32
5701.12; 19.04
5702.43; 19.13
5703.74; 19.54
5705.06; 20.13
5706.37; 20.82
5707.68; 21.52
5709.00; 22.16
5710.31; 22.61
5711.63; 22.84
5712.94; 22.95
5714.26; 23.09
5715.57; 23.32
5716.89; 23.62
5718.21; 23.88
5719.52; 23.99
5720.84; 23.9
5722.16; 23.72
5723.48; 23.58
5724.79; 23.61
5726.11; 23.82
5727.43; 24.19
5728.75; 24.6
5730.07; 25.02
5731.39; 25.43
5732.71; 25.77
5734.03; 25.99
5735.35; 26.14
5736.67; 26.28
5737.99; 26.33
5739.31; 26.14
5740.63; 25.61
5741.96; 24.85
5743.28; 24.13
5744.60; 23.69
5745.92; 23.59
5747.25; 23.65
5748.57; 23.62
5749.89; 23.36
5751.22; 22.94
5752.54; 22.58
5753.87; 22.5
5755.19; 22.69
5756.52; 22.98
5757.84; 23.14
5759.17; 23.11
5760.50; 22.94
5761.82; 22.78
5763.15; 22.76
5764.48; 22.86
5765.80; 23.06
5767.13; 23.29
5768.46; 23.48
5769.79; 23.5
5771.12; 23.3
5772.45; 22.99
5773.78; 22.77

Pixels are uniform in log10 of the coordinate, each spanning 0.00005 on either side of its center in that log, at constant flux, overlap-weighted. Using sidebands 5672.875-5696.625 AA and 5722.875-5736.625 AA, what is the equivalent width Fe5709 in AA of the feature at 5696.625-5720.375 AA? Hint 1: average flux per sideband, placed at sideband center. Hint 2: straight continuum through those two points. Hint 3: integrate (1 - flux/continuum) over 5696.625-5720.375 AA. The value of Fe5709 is 2.2 AA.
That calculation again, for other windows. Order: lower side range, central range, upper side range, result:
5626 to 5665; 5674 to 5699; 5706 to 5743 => 1.4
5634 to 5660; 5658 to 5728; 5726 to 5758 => 4.1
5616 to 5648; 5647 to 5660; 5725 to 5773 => -0.4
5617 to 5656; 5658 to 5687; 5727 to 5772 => 0.6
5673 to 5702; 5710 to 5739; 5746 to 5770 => -2.2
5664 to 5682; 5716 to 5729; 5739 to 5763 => -0.3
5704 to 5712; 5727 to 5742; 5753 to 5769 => -2.3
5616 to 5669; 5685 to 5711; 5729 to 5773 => 2.7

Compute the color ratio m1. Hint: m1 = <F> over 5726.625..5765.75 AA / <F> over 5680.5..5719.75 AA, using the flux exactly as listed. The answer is 1.10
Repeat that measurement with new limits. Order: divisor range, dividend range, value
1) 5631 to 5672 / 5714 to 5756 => 1.04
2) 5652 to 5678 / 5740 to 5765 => 1.02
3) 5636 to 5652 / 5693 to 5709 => 0.88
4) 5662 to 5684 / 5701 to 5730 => 0.99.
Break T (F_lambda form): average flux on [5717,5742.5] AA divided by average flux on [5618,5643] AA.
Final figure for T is 1.07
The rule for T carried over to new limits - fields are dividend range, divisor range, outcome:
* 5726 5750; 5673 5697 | 1.10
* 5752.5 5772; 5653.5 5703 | 1.03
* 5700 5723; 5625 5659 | 0.94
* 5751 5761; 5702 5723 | 1.02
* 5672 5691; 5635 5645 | 1.02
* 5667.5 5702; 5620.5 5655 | 0.95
